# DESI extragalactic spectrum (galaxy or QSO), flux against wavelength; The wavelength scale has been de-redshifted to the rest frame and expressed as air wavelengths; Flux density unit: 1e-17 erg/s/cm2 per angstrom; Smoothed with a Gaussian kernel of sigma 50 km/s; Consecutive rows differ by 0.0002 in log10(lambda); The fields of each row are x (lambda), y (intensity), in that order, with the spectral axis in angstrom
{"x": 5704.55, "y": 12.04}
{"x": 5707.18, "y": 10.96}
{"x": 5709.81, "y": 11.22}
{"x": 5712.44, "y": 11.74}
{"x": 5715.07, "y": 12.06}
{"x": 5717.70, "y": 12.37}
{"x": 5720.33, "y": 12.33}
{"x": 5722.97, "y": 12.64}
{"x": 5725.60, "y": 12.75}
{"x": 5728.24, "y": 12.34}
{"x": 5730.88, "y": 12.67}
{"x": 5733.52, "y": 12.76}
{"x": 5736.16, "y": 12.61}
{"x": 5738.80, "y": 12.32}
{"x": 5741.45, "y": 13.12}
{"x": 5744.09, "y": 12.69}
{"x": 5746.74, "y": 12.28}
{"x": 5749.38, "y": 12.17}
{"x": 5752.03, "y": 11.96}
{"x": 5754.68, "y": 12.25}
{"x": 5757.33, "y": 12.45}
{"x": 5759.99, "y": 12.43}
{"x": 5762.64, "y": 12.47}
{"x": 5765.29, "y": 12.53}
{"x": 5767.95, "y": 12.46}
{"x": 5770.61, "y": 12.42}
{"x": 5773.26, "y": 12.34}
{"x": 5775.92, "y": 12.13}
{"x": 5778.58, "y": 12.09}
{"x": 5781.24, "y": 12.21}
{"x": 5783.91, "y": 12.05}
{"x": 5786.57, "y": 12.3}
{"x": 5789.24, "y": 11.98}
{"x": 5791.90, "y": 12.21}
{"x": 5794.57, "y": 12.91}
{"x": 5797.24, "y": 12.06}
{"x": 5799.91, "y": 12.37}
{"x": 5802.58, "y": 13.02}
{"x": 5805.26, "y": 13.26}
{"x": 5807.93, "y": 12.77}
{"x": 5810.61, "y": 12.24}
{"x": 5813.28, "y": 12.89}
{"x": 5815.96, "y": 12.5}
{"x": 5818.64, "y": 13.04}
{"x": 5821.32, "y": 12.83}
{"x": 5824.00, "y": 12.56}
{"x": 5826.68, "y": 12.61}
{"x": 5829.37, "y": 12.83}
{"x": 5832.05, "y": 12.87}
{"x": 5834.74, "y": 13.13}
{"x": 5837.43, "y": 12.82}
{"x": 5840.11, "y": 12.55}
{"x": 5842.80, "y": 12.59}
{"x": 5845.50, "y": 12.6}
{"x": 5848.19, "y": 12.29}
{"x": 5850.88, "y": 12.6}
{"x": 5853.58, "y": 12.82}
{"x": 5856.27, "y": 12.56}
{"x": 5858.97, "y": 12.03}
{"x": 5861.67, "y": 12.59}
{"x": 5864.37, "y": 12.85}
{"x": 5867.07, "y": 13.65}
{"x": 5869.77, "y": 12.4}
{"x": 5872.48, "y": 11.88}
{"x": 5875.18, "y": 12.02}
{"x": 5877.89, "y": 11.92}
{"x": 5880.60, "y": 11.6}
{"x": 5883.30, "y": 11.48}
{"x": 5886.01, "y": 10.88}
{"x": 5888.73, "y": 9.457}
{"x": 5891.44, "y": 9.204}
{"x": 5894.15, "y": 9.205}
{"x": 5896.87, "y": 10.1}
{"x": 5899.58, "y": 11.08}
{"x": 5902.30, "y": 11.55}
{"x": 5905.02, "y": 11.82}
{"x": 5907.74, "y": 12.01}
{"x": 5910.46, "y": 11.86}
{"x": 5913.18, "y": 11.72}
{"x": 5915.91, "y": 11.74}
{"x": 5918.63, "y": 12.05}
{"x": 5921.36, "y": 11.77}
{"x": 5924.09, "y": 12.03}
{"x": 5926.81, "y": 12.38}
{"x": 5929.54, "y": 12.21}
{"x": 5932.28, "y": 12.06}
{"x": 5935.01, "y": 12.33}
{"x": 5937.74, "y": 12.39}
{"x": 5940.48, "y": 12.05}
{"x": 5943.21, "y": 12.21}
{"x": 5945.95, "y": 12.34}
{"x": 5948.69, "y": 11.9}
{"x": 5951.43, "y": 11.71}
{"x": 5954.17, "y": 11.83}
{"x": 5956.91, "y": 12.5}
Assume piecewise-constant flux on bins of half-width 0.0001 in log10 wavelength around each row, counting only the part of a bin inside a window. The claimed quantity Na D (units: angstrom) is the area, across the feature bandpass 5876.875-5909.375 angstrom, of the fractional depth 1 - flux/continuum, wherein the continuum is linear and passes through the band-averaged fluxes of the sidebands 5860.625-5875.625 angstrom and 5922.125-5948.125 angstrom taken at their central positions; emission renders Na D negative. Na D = 4.2 angstrom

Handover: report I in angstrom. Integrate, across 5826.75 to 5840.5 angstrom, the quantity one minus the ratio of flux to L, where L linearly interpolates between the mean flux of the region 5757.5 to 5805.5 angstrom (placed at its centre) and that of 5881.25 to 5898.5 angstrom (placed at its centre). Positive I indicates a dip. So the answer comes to -1.9 angstrom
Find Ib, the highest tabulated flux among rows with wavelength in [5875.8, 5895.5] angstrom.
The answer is 11.92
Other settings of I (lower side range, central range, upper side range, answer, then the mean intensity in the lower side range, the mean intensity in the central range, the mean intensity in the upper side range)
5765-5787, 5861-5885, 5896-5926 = -0.8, 12.3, 12.2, 11.7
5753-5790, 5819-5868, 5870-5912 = -4.8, 12.3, 12.7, 11.1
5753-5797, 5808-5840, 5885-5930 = -2.3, 12.3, 12.8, 11.2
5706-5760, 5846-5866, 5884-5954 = -1.3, 12.3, 12.6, 11.5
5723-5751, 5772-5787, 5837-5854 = 0.5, 12.6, 12.2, 12.6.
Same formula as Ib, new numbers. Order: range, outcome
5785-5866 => 13.26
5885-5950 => 12.39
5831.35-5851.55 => 13.13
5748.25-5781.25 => 12.53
